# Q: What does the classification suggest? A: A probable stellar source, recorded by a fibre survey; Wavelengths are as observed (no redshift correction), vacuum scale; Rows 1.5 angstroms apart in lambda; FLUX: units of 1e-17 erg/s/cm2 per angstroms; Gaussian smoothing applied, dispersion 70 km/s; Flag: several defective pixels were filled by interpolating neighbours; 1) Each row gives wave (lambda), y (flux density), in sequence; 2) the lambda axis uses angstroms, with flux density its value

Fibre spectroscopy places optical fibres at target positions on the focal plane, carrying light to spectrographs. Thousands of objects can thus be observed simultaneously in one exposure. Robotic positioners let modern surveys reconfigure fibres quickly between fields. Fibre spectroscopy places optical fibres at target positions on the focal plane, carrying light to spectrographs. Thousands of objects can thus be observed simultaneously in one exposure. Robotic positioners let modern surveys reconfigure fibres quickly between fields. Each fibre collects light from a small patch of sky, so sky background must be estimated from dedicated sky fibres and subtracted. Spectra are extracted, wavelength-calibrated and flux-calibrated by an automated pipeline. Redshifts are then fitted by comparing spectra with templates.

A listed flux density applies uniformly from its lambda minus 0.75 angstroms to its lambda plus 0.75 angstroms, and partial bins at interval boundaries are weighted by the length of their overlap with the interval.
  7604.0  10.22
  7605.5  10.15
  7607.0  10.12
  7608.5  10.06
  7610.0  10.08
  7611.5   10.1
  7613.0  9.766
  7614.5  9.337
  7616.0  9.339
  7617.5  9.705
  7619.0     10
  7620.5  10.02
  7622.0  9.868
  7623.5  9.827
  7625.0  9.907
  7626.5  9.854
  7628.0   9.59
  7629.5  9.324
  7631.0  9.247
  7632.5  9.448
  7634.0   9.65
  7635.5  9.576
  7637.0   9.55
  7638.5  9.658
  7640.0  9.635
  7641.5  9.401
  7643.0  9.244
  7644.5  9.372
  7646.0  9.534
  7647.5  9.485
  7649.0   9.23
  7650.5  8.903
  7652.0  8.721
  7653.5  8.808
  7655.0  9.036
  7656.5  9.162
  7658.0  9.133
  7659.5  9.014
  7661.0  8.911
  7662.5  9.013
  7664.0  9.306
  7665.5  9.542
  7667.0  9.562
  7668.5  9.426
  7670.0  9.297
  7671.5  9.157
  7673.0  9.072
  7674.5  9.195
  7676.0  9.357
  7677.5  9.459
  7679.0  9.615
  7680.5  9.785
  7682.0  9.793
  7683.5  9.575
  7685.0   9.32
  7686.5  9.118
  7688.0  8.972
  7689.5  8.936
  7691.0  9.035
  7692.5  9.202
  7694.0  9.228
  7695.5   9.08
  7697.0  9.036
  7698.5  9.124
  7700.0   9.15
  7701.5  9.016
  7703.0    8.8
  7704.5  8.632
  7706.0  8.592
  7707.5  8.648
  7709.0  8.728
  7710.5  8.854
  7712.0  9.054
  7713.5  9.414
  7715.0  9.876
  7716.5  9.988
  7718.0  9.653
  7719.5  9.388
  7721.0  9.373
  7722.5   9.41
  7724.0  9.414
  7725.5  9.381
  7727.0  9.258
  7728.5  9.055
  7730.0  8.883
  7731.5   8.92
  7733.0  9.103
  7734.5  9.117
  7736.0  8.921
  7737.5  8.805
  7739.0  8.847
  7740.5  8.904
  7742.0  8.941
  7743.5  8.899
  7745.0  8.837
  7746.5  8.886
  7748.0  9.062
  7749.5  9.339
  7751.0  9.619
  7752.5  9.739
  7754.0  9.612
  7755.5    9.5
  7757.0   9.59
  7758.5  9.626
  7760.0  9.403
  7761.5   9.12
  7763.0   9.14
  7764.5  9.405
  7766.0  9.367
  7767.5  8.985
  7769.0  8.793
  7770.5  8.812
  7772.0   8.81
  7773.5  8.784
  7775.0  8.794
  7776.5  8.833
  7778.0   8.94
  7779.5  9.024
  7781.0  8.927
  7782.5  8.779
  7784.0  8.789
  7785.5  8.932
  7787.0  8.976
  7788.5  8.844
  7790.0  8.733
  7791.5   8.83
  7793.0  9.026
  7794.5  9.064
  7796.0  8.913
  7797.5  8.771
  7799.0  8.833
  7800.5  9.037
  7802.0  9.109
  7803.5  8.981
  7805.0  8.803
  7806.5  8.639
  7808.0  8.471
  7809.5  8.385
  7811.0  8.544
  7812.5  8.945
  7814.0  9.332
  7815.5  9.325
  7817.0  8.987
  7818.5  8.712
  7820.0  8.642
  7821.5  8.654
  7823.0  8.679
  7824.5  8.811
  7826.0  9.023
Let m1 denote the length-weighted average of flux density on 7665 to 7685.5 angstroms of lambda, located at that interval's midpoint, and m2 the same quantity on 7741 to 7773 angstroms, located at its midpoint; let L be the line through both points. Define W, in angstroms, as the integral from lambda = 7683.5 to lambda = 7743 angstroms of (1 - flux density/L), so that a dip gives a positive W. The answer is 1.40 angstroms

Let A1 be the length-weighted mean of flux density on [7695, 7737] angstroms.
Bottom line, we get 9.14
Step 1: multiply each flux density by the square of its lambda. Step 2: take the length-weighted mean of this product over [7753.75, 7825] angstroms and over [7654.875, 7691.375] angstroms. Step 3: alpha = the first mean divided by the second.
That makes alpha 0.99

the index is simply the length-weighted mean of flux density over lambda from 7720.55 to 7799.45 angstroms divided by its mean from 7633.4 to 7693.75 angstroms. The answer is 0.98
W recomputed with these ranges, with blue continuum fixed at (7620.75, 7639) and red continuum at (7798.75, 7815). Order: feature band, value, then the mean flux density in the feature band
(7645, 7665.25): 0.87 angstroms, 9.11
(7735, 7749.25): 0.32 angstroms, 8.92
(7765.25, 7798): 0.18 angstroms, 8.9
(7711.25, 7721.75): -0.33 angstroms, 9.54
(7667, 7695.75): 0.29 angstroms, 9.31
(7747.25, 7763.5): -0.66 angstroms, 9.44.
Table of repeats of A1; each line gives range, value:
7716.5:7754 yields 9.18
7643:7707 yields 9.18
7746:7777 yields 9.21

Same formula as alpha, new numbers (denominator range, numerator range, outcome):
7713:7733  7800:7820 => 0.97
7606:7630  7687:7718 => 0.95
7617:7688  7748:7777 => 1.01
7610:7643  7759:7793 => 0.96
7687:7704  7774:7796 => 1.01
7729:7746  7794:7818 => 1.01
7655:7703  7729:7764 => 1.01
